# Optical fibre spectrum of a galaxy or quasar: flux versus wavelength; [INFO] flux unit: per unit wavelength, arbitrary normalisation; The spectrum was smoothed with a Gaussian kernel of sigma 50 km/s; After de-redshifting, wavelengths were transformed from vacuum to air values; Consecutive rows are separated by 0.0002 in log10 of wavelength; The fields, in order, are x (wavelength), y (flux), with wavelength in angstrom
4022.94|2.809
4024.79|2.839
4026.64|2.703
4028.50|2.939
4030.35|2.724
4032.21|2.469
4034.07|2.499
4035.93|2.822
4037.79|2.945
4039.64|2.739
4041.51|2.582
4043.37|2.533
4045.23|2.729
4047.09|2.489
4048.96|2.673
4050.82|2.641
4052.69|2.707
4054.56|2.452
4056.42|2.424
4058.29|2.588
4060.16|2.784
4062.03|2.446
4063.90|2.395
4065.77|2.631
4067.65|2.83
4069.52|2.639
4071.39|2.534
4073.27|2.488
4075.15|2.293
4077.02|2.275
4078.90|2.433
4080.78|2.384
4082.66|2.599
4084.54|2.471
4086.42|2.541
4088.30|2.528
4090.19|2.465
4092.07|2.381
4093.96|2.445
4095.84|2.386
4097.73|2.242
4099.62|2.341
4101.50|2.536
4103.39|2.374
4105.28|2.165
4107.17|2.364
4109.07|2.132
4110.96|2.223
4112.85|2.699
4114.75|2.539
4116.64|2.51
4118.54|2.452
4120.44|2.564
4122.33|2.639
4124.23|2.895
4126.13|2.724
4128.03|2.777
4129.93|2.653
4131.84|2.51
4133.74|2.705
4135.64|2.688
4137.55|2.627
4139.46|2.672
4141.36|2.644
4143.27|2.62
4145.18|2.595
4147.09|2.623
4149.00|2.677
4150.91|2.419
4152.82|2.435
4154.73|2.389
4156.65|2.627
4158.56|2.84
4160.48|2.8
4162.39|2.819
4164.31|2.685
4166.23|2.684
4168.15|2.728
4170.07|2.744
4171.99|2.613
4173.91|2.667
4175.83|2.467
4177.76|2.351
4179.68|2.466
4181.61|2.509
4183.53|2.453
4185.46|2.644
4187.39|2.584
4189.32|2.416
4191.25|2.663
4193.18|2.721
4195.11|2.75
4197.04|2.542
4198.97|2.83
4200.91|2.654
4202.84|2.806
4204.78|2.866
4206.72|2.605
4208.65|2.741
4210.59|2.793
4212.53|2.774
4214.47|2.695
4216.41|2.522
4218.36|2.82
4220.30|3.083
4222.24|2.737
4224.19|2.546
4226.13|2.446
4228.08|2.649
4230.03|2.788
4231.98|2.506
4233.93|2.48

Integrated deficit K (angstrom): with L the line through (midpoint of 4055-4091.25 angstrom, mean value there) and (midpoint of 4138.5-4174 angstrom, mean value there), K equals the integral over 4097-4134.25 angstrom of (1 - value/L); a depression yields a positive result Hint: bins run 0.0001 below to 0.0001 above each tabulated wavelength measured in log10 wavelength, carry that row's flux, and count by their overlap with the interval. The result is 1.2 angstrom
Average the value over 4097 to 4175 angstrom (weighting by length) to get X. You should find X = 2.58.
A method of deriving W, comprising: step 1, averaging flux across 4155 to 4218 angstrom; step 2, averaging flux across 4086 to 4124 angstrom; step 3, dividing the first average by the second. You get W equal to 1.1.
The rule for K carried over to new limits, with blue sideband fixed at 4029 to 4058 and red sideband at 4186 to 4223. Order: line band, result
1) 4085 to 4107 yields 2.1 angstrom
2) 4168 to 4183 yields 0.8 angstrom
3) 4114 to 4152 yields 0.7 angstrom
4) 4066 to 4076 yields 0.3 angstrom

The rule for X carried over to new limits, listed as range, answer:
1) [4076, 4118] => 2.41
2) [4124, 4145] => 2.67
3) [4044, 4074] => 2.59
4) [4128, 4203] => 2.62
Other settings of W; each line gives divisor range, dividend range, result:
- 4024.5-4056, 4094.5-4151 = 0.95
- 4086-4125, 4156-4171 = 1.12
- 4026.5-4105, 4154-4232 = 1.05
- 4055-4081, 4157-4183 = 1.05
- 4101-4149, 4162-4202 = 1.02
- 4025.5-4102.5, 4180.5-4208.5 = 1.04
